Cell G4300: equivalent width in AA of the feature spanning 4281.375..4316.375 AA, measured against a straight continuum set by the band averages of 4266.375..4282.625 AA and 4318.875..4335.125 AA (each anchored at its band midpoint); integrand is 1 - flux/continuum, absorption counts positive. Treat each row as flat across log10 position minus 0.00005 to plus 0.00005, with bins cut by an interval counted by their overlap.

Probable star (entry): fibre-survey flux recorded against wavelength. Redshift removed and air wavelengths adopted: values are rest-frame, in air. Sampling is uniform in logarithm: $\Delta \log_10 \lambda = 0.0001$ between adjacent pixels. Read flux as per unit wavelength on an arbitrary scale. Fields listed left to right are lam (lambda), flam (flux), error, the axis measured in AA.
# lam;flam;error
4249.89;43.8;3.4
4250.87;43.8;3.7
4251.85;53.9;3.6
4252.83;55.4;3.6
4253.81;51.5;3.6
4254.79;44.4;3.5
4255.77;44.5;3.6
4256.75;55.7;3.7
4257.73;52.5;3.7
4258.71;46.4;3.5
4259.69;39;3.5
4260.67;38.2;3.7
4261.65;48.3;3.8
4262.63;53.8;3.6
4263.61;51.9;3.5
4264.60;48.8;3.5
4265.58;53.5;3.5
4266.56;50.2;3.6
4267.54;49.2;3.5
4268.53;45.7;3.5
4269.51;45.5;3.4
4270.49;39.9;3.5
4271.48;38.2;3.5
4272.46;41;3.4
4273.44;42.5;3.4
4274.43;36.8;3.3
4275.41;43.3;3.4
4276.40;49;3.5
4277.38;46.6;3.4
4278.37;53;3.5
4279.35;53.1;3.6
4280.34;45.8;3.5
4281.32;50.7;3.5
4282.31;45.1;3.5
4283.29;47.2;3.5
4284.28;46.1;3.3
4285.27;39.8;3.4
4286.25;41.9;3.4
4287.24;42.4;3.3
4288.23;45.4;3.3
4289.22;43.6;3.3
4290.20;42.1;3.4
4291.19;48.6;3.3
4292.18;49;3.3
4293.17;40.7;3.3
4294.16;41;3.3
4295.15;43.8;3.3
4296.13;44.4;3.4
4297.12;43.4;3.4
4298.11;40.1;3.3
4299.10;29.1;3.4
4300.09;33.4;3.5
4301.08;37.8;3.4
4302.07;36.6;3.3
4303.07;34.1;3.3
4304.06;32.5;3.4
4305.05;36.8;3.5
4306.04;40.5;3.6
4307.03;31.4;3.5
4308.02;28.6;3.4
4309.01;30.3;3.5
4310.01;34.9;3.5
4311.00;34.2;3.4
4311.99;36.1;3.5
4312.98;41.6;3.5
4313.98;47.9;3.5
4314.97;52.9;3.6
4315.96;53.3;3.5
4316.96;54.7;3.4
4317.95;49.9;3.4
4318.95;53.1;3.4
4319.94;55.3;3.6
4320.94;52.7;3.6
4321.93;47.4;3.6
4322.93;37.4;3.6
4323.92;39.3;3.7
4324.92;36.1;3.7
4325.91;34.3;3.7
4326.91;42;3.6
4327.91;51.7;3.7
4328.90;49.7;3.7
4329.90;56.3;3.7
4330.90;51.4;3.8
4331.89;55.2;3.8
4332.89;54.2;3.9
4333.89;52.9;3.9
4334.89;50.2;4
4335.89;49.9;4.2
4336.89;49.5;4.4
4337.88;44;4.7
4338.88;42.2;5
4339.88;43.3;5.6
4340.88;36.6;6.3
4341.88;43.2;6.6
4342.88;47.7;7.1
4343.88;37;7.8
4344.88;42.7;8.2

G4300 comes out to 4.6 AA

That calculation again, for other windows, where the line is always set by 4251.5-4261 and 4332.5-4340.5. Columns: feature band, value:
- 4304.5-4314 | 2.5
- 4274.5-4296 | 1.2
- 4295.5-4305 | 2.2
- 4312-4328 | 0.6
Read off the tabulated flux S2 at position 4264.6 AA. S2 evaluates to 48.8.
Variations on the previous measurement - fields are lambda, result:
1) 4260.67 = 38.2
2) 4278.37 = 53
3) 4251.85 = 53.9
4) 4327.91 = 51.7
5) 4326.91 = 42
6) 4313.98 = 47.9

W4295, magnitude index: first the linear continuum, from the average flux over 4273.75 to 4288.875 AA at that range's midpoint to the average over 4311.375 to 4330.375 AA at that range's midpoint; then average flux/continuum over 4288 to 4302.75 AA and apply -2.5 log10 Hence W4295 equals 0.12 mag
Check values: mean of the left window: 45.7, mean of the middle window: 41.1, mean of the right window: 46.8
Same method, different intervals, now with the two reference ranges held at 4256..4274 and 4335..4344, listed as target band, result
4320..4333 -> -0.05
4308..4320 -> 0.02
